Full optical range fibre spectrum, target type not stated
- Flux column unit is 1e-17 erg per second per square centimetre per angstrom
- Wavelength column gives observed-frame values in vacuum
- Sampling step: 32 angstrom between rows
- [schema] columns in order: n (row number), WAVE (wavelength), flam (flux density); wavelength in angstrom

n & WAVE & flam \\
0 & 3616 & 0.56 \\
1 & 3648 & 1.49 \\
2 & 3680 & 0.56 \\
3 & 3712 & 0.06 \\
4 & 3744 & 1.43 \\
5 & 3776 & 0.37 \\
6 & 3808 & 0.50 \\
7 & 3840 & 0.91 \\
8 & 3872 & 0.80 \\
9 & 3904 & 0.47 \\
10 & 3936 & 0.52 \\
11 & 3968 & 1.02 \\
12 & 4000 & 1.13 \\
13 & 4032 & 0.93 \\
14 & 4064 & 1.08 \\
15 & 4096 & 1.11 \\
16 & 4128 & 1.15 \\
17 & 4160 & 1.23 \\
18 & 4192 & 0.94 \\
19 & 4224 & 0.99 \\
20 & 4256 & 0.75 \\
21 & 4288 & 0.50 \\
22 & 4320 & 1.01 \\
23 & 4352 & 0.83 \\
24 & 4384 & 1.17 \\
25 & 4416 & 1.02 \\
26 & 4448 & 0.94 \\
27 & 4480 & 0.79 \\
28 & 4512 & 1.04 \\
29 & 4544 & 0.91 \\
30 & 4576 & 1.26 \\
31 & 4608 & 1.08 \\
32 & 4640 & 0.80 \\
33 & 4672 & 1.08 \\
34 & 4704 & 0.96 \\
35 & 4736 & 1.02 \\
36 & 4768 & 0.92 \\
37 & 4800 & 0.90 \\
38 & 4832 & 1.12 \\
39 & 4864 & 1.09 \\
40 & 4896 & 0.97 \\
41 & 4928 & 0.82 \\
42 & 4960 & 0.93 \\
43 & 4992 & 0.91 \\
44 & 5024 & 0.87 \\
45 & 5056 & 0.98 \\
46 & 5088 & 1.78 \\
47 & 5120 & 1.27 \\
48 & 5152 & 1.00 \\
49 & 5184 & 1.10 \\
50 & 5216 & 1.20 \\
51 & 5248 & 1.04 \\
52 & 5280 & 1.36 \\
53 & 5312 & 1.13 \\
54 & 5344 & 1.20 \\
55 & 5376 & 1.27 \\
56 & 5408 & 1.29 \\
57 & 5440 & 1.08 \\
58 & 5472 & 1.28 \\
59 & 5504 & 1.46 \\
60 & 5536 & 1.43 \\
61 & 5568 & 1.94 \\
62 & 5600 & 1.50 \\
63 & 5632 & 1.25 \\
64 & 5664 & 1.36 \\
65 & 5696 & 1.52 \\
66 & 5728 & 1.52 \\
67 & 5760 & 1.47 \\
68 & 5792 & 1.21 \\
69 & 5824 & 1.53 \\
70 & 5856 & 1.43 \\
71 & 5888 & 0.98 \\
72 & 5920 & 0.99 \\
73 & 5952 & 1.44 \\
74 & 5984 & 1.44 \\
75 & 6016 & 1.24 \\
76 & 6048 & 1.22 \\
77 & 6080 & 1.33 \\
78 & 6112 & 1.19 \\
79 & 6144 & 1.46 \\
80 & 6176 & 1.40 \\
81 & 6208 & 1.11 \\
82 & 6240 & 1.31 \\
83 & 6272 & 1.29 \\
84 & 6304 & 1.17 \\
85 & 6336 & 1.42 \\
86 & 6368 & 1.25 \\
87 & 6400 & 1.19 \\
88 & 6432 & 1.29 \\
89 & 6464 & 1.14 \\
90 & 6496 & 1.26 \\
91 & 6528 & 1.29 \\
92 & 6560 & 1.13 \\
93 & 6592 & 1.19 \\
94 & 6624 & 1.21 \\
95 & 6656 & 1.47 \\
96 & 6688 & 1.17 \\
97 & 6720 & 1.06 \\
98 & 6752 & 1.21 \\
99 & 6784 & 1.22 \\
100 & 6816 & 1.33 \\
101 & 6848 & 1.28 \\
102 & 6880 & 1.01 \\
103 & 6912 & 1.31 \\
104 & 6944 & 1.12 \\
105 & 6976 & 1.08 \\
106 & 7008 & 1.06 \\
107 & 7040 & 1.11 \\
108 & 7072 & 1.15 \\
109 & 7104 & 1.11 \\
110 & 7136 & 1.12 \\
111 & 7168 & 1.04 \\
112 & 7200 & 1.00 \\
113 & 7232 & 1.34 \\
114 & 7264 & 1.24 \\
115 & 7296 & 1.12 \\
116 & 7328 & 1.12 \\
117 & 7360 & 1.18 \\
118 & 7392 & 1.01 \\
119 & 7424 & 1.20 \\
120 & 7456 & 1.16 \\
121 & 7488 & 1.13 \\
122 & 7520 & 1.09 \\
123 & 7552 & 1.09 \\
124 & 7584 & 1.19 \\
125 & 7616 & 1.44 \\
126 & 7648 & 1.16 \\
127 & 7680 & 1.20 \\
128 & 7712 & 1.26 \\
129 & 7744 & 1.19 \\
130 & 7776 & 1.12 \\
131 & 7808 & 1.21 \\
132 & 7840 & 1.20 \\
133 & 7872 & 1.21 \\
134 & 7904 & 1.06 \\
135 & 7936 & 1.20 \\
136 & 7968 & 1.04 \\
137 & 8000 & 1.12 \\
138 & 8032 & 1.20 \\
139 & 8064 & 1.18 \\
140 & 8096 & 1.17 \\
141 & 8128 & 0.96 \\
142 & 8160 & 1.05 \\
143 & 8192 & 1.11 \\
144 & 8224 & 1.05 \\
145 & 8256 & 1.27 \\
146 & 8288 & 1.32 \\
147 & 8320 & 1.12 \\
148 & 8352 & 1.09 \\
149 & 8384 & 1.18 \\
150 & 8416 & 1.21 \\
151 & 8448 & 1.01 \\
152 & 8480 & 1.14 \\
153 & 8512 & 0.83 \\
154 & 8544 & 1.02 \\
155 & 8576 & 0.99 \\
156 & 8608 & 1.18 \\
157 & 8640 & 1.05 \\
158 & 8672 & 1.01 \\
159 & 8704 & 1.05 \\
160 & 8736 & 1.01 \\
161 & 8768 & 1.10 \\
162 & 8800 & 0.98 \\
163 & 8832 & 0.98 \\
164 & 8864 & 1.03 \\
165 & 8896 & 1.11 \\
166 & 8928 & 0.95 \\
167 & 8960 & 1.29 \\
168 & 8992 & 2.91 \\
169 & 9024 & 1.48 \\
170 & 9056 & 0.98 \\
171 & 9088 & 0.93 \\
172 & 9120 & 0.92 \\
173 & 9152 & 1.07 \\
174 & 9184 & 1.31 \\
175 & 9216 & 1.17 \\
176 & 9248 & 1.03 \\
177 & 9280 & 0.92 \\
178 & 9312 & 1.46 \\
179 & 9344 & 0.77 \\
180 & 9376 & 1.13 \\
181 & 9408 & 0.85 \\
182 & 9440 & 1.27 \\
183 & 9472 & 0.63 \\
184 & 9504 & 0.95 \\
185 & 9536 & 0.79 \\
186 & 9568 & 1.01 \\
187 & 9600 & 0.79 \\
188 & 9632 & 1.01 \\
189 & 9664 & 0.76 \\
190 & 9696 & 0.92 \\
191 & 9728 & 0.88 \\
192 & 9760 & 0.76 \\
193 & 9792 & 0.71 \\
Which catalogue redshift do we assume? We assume 0.368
